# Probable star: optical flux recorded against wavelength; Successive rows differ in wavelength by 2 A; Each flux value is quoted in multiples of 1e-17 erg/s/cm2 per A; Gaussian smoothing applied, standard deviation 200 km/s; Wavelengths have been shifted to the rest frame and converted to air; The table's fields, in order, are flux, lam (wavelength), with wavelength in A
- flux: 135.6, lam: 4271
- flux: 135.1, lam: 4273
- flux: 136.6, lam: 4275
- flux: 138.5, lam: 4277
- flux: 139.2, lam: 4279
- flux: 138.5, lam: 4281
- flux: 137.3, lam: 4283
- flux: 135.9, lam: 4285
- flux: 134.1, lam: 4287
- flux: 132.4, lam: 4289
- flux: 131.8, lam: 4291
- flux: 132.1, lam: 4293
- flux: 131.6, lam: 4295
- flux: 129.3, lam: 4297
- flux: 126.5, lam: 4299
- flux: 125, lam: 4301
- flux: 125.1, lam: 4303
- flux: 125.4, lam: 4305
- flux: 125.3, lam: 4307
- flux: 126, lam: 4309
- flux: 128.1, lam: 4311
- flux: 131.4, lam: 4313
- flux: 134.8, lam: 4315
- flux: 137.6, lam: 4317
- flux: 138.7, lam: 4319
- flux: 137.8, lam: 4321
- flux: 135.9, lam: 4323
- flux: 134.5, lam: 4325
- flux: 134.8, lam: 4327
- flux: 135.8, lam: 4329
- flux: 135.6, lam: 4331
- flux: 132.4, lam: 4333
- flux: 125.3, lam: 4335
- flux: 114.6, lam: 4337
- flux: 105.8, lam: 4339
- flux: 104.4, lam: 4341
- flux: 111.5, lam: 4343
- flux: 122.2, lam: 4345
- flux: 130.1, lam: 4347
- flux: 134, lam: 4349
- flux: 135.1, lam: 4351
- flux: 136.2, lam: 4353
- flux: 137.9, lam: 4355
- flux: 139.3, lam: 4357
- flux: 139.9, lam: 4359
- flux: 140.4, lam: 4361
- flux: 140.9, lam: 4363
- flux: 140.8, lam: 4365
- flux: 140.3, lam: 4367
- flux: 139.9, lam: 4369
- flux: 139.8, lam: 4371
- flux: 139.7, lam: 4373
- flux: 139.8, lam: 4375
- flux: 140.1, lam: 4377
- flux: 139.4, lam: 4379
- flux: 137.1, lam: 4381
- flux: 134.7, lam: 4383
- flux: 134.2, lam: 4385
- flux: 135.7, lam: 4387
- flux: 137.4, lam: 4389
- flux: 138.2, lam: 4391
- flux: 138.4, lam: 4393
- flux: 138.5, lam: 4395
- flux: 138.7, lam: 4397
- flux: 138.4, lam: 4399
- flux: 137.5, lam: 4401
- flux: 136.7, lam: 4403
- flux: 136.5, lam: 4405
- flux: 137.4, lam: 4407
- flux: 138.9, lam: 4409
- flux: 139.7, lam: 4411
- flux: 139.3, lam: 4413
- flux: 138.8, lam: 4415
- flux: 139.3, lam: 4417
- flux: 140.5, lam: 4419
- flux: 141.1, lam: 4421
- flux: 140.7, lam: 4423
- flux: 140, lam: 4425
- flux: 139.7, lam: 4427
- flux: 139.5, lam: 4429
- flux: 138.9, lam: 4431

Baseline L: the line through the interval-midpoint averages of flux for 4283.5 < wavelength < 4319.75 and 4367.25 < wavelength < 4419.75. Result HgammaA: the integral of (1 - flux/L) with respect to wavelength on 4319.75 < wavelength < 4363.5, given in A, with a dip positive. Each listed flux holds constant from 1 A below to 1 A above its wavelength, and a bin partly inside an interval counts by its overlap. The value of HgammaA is 1.3 A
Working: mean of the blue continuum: 131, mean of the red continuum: 138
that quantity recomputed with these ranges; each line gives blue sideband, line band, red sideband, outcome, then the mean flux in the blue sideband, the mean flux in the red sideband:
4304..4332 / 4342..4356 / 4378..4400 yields 0.6 A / 133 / 137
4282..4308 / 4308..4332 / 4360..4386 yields -0.2 A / 130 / 139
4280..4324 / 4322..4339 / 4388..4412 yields 0.5 A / 132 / 138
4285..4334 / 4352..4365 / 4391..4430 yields -0.4 A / 132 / 139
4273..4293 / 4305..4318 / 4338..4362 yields 0.2 A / 136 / 128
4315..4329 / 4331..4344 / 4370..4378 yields 1.9 A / 136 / 140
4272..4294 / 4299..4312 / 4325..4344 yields 0.4 A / 136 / 123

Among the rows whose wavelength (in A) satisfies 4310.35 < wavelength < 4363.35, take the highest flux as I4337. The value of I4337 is 140.9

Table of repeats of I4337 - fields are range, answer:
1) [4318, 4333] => 138.7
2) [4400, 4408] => 137.5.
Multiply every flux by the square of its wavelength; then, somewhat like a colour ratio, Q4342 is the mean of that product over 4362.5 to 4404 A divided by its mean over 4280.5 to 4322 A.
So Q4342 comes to 1.1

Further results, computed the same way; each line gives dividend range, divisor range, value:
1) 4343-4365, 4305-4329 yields 1.03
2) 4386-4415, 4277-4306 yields 1.10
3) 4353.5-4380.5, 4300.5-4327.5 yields 1.09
